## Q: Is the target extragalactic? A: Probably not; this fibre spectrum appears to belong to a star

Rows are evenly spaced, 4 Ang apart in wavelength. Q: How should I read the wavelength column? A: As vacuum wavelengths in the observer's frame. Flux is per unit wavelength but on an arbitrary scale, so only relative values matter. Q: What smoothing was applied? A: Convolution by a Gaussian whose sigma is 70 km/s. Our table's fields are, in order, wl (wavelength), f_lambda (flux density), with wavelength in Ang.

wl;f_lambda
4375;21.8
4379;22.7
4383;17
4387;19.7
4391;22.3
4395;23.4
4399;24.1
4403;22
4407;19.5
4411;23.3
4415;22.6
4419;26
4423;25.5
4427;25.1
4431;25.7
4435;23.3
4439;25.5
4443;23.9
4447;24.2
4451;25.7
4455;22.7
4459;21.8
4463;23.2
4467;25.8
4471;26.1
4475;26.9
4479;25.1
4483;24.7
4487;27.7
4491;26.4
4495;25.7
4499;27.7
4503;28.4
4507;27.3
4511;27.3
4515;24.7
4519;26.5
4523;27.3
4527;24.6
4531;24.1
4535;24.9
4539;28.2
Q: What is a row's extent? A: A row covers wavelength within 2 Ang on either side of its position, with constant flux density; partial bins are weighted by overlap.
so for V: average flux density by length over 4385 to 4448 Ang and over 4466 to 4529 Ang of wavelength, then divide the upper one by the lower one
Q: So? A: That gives 1.12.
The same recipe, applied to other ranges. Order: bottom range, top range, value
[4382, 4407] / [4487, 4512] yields 1.27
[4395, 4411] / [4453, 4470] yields 1.06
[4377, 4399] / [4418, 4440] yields 1.18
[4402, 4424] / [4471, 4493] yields 1.13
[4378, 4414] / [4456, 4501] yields 1.18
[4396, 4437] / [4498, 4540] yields 1.11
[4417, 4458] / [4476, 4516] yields 1.08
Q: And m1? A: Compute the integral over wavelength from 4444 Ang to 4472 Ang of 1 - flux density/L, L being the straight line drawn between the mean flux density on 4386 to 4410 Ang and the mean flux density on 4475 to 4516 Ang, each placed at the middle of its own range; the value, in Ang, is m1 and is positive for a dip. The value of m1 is 0.8 Ang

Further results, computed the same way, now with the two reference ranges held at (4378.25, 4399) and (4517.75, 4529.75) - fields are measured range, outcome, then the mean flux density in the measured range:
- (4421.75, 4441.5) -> -2.0 Ang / 25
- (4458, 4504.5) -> -2.6 Ang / 25.8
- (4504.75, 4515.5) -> -0.5 Ang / 26.7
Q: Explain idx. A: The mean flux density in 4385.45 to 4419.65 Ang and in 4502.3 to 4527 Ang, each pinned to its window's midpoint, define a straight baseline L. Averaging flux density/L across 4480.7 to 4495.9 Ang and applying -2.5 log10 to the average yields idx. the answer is -0.02 mag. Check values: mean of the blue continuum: 22.4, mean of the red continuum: 26.7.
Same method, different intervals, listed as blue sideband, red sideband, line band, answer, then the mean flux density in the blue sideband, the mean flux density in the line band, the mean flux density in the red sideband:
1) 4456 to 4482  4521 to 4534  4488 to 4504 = -0.08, 24.7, 27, 25.3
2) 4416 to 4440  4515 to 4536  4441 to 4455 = 0.04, 25.1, 24.3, 25.4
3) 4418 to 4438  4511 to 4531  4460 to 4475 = 0.01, 25.1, 25.1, 25.8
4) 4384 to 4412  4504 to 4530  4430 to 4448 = -0.05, 21.8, 24.5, 26.3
